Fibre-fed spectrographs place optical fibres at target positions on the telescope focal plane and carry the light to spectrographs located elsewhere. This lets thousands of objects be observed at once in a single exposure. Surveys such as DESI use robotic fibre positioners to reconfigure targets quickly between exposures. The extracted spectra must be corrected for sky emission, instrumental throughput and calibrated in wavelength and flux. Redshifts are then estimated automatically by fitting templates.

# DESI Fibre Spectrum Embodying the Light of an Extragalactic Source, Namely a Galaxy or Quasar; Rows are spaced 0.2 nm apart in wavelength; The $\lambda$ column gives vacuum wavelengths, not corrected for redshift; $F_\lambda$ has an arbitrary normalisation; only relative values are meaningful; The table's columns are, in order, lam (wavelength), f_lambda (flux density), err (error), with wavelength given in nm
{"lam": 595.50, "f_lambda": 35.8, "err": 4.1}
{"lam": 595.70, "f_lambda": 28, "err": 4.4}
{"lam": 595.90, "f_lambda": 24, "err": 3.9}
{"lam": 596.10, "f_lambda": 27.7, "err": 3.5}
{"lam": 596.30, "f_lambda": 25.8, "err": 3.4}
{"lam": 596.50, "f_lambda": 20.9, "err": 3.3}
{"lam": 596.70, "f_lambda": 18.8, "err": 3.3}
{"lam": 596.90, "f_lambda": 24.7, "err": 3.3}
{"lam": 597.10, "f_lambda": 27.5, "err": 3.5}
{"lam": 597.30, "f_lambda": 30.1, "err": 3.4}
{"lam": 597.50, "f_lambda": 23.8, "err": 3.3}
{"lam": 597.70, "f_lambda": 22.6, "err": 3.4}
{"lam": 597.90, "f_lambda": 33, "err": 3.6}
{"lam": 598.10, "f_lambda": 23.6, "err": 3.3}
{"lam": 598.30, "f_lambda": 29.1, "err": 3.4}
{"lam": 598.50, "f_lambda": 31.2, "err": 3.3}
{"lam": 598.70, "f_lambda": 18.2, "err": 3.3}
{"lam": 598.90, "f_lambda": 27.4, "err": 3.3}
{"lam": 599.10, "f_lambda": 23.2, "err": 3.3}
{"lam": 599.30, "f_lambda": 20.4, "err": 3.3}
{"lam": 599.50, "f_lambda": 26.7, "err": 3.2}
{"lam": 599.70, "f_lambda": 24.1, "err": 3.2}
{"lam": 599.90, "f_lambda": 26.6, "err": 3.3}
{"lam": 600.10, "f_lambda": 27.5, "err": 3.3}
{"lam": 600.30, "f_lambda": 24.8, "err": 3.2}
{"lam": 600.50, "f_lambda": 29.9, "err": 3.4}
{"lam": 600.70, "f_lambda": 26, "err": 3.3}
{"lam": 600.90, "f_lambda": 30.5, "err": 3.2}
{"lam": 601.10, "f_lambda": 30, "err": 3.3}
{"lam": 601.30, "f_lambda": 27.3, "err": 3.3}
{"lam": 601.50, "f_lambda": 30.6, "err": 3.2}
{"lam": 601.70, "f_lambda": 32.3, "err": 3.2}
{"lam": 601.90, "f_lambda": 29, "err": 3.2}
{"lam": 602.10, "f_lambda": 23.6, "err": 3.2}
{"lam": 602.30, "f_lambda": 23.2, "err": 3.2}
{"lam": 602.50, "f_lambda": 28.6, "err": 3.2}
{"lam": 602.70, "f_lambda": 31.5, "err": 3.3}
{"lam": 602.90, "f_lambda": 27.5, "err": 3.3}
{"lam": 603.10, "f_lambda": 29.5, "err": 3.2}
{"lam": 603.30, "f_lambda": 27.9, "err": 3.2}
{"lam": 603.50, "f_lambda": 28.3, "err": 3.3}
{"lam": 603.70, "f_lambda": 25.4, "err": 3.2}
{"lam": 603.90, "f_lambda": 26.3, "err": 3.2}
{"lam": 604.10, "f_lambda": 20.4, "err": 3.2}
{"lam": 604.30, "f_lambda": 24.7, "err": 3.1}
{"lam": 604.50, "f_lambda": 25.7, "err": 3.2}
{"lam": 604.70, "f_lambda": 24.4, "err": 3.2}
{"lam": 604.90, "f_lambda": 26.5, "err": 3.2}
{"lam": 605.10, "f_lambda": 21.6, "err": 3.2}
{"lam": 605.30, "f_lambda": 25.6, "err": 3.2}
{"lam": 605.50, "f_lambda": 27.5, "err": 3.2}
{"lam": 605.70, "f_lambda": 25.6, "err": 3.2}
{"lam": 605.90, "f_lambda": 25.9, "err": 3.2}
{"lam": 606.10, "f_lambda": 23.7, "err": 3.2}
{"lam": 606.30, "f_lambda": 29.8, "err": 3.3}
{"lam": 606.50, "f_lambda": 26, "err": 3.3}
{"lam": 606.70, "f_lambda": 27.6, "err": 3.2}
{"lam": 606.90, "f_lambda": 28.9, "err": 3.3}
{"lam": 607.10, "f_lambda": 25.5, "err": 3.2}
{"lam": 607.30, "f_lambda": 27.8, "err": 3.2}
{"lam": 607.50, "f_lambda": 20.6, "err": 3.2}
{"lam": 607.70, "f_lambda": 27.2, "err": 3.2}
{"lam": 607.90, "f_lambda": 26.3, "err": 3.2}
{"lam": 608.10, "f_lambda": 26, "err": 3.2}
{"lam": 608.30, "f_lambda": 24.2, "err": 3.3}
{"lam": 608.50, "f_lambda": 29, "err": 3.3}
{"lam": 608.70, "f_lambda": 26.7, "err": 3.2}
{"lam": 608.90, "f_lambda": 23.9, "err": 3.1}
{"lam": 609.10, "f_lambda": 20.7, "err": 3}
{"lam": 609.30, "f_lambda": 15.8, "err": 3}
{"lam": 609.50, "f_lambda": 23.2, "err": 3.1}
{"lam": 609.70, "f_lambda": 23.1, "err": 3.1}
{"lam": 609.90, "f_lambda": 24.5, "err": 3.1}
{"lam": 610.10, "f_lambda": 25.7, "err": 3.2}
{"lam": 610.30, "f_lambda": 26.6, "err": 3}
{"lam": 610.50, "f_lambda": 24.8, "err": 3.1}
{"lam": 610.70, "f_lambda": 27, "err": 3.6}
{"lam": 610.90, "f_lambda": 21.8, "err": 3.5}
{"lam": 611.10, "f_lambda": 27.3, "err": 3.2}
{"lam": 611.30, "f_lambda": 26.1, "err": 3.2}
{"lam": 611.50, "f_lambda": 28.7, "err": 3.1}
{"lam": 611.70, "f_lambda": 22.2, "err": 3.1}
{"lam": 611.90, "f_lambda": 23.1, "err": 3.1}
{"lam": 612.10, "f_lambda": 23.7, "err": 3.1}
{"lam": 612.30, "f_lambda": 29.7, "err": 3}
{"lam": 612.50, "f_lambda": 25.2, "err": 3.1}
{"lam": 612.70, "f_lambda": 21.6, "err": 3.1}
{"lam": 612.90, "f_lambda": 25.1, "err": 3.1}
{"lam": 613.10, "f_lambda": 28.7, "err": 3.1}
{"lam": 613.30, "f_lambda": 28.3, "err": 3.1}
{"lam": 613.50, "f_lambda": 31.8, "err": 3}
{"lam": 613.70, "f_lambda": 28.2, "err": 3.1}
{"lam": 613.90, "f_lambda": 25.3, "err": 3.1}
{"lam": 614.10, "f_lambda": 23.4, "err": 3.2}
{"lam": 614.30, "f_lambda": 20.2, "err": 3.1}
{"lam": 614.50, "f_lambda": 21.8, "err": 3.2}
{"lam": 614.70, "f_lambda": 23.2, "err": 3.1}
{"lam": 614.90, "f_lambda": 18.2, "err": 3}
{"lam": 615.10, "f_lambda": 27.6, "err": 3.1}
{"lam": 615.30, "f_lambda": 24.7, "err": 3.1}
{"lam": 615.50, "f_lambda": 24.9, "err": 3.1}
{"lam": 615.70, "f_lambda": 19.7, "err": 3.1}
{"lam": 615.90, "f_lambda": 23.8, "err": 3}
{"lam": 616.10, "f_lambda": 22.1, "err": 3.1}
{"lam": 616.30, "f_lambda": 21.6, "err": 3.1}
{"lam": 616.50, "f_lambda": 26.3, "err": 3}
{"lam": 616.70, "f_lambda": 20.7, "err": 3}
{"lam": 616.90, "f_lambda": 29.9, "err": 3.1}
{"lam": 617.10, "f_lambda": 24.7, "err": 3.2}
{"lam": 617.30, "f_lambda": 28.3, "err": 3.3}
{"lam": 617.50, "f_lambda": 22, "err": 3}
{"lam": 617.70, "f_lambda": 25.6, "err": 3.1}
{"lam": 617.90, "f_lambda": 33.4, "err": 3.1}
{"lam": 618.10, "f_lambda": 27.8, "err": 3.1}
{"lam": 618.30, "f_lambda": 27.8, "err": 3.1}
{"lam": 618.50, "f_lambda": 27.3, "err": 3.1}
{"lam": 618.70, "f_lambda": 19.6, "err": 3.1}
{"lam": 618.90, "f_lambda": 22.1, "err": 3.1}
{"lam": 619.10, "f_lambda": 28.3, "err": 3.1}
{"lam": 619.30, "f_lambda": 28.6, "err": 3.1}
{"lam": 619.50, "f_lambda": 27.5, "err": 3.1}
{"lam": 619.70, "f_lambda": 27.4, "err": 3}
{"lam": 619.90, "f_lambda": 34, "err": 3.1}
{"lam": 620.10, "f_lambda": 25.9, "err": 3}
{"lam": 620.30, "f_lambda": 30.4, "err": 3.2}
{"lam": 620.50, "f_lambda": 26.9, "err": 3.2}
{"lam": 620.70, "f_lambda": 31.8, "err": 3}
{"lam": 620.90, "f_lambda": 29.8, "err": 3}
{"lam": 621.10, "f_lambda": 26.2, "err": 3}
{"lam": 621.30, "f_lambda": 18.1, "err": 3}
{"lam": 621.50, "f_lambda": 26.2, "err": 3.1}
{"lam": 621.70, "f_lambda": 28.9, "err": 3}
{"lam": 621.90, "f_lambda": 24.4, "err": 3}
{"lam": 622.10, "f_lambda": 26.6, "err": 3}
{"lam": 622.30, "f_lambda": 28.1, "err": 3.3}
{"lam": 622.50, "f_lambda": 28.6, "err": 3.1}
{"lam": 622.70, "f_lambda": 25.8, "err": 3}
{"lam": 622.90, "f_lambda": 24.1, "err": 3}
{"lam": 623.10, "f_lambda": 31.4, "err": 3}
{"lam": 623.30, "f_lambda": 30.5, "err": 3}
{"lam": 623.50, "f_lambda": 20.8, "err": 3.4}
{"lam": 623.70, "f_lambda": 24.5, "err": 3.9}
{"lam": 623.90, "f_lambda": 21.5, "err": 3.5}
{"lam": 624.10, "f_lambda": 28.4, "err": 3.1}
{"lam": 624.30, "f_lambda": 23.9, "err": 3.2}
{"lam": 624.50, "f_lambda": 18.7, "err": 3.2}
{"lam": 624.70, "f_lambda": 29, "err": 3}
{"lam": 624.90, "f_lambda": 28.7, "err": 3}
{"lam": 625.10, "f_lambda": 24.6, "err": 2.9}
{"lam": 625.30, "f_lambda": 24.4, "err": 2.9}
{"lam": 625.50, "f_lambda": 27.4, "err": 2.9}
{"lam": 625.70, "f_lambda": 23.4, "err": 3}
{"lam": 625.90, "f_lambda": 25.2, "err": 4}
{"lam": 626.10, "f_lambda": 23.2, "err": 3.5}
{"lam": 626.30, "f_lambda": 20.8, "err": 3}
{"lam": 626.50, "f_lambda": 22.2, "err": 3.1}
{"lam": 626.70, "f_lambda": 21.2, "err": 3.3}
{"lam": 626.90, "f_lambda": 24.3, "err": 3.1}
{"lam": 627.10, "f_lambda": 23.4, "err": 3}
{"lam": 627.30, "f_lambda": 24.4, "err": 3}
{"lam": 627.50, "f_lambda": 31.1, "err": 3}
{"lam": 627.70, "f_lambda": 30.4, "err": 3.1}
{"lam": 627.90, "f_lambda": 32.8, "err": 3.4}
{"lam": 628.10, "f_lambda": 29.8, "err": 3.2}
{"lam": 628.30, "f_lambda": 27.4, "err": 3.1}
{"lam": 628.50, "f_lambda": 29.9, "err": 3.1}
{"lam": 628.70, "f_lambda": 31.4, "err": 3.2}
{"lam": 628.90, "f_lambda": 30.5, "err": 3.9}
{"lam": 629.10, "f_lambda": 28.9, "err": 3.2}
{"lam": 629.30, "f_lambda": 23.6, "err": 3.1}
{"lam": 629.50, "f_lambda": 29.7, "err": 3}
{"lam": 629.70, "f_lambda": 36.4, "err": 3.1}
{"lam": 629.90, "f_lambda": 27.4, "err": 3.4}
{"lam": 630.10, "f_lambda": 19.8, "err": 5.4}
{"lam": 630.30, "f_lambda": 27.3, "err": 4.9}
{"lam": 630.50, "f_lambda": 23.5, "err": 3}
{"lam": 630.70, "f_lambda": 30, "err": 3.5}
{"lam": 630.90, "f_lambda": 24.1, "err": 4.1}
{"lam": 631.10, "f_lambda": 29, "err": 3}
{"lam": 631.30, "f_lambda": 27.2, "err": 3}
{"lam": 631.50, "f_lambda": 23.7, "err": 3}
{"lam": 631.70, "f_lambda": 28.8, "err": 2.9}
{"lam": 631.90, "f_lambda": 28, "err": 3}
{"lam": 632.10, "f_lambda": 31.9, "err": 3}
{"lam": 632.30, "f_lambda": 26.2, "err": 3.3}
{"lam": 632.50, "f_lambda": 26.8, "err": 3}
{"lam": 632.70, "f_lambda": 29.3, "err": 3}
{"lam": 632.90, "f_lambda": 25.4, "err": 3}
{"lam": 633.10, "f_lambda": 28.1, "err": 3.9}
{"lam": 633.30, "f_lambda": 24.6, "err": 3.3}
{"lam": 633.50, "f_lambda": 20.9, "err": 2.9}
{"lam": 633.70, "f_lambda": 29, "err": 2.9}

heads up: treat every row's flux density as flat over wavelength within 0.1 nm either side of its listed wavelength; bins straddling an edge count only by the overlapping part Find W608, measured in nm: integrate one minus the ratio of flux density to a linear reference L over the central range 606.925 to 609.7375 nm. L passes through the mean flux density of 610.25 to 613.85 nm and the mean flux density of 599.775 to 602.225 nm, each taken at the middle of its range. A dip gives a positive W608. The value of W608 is 0.245 nm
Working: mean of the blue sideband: 28.1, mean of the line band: 24.4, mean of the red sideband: 26.1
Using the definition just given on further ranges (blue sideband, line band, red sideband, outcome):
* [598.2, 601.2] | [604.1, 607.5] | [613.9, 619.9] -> 0.02 nm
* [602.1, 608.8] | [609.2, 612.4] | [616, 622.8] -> 0.21 nm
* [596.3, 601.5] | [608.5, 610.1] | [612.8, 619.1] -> 0.14 nm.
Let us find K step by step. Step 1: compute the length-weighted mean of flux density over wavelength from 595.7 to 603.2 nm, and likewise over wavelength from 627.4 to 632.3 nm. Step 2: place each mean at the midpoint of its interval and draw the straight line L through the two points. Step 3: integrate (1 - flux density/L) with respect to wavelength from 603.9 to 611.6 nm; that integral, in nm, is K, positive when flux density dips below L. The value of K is 0.530 nm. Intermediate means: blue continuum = 26.5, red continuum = 28.4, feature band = 25.2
